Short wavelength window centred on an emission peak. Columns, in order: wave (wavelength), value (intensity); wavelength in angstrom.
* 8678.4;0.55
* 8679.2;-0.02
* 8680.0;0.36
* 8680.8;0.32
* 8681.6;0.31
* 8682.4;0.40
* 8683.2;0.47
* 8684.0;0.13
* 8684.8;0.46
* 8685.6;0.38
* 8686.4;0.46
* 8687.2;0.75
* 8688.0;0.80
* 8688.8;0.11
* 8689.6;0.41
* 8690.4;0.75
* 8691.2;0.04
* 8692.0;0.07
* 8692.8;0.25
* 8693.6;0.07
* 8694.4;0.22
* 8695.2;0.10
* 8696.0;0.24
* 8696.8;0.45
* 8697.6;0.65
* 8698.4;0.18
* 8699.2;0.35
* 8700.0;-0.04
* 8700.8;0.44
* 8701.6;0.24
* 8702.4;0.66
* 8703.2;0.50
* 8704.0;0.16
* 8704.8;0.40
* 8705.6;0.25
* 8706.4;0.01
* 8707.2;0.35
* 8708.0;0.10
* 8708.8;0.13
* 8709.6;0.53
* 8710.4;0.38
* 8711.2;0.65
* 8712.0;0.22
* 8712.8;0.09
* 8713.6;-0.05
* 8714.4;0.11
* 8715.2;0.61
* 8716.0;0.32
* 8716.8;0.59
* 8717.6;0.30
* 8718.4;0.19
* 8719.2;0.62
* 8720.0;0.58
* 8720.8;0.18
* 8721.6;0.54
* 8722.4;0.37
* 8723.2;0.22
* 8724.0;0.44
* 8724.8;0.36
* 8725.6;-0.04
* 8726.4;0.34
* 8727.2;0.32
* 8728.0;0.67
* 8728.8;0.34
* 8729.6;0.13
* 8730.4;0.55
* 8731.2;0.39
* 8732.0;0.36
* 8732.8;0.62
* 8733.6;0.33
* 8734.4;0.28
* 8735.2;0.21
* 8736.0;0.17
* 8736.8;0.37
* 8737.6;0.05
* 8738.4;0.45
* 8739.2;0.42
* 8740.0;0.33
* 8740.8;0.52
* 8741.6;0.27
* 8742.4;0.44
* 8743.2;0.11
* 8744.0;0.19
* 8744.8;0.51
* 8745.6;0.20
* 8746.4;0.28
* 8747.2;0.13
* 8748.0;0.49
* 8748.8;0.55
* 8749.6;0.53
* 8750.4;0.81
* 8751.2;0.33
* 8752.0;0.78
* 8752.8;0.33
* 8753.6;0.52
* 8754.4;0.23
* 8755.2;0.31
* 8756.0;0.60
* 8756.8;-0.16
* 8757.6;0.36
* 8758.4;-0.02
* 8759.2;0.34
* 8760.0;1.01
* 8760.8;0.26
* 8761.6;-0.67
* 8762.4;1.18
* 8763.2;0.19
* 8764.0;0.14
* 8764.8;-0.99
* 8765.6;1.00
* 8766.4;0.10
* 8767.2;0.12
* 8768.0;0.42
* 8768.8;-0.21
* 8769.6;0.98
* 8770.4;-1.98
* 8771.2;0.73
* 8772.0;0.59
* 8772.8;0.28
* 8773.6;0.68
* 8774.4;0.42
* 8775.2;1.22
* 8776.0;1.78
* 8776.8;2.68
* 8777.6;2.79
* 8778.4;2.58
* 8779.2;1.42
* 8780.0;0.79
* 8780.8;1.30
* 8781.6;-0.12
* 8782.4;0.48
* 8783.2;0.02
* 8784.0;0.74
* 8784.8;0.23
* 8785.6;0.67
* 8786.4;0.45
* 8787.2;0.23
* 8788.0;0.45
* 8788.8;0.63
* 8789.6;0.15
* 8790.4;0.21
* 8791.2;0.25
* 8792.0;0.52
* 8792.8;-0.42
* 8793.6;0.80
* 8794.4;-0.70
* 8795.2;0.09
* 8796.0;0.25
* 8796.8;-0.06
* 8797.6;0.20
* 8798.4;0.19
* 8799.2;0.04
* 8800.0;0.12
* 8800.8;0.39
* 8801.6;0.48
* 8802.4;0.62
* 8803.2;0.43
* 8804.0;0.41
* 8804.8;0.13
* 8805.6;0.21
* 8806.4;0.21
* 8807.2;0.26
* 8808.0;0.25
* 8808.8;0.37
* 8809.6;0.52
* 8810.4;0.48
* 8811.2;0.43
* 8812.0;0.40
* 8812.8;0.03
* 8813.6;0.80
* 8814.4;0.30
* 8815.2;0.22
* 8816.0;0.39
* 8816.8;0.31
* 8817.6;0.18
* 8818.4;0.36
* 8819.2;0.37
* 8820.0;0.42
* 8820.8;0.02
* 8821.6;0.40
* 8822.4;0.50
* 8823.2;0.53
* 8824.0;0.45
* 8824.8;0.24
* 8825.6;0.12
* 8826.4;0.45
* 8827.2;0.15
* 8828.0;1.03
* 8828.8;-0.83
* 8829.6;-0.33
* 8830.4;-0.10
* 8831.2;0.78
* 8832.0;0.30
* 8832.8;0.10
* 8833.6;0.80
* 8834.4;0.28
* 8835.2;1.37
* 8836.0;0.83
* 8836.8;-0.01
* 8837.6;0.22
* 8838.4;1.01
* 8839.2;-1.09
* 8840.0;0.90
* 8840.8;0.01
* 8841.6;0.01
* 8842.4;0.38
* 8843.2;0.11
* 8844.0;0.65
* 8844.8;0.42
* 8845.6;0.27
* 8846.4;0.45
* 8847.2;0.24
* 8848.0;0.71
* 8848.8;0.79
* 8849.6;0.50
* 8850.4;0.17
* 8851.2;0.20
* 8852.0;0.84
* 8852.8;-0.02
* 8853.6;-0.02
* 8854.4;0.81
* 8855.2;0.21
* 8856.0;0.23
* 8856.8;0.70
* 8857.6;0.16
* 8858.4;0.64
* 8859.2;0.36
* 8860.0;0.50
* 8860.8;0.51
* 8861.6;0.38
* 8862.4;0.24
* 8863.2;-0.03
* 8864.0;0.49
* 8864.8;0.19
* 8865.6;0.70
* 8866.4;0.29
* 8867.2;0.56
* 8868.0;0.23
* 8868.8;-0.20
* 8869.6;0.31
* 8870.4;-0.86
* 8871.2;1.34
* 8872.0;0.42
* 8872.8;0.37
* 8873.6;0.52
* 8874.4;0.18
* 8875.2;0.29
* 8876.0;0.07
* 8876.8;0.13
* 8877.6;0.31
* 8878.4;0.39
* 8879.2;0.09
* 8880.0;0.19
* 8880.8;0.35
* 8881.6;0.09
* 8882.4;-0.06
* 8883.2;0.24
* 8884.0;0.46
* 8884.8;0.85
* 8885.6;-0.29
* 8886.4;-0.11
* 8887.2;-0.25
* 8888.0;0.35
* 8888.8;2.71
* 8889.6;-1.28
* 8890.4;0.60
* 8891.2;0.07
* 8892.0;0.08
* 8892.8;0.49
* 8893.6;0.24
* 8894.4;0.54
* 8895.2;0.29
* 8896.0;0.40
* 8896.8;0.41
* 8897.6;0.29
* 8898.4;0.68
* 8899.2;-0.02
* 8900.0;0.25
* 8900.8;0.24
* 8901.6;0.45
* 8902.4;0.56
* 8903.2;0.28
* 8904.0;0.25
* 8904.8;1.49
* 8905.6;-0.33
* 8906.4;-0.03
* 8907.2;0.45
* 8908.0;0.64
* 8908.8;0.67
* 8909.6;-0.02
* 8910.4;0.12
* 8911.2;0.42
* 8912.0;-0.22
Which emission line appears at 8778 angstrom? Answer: Hbeta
